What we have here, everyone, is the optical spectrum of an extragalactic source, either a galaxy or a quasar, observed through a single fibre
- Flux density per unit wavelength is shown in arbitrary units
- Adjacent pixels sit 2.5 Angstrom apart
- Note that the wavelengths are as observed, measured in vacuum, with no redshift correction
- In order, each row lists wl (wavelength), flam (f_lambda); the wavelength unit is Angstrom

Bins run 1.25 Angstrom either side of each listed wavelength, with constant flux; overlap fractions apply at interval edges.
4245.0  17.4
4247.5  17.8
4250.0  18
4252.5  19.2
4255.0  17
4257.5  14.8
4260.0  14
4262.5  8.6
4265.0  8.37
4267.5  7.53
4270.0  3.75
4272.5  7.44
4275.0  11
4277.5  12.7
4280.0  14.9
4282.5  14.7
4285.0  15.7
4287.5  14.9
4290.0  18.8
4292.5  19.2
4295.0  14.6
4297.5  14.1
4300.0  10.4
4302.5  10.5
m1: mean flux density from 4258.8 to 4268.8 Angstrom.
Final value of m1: 9.57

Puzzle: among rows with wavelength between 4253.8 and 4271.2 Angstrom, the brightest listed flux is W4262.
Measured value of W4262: 17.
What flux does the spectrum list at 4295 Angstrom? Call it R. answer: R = 14.6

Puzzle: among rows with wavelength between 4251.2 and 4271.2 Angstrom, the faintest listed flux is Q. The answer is 3.75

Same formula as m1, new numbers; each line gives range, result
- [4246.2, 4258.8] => 17.3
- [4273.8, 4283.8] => 13.3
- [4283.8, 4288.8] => 15.3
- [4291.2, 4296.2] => 16.9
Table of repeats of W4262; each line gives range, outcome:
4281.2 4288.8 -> 15.7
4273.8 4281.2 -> 14.9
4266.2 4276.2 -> 11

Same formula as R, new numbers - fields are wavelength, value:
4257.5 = 14.8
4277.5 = 12.7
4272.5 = 7.44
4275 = 11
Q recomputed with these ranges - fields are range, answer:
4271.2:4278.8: 7.44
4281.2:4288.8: 14.7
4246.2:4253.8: 17.8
